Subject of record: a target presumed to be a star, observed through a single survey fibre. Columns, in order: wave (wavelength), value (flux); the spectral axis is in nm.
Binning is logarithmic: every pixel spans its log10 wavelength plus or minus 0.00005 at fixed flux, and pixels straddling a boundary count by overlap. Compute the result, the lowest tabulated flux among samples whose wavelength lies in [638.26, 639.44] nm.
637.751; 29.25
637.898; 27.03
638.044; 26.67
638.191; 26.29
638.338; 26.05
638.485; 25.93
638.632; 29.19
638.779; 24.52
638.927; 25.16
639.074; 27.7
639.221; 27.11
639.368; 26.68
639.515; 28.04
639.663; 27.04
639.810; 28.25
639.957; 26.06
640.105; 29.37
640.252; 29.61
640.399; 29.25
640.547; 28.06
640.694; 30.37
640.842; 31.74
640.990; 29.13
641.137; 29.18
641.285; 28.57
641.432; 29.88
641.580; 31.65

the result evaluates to 24.52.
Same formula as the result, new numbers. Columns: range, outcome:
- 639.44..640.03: 26.06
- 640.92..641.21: 29.13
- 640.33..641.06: 28.06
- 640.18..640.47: 29.25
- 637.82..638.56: 25.93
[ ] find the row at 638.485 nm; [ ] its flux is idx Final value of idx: 25.93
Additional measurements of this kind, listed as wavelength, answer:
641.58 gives 31.65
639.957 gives 26.06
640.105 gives 29.37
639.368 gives 26.68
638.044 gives 26.67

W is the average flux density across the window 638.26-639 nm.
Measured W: 26.1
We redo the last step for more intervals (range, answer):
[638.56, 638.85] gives 26.9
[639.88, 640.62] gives 28.5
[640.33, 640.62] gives 28.6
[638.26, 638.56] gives 26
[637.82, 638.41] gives 26.6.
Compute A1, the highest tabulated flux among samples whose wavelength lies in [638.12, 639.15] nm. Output 29.19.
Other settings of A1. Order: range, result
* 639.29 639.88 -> 28.25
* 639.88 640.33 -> 29.61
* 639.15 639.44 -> 27.11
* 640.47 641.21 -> 31.74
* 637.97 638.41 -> 26.67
